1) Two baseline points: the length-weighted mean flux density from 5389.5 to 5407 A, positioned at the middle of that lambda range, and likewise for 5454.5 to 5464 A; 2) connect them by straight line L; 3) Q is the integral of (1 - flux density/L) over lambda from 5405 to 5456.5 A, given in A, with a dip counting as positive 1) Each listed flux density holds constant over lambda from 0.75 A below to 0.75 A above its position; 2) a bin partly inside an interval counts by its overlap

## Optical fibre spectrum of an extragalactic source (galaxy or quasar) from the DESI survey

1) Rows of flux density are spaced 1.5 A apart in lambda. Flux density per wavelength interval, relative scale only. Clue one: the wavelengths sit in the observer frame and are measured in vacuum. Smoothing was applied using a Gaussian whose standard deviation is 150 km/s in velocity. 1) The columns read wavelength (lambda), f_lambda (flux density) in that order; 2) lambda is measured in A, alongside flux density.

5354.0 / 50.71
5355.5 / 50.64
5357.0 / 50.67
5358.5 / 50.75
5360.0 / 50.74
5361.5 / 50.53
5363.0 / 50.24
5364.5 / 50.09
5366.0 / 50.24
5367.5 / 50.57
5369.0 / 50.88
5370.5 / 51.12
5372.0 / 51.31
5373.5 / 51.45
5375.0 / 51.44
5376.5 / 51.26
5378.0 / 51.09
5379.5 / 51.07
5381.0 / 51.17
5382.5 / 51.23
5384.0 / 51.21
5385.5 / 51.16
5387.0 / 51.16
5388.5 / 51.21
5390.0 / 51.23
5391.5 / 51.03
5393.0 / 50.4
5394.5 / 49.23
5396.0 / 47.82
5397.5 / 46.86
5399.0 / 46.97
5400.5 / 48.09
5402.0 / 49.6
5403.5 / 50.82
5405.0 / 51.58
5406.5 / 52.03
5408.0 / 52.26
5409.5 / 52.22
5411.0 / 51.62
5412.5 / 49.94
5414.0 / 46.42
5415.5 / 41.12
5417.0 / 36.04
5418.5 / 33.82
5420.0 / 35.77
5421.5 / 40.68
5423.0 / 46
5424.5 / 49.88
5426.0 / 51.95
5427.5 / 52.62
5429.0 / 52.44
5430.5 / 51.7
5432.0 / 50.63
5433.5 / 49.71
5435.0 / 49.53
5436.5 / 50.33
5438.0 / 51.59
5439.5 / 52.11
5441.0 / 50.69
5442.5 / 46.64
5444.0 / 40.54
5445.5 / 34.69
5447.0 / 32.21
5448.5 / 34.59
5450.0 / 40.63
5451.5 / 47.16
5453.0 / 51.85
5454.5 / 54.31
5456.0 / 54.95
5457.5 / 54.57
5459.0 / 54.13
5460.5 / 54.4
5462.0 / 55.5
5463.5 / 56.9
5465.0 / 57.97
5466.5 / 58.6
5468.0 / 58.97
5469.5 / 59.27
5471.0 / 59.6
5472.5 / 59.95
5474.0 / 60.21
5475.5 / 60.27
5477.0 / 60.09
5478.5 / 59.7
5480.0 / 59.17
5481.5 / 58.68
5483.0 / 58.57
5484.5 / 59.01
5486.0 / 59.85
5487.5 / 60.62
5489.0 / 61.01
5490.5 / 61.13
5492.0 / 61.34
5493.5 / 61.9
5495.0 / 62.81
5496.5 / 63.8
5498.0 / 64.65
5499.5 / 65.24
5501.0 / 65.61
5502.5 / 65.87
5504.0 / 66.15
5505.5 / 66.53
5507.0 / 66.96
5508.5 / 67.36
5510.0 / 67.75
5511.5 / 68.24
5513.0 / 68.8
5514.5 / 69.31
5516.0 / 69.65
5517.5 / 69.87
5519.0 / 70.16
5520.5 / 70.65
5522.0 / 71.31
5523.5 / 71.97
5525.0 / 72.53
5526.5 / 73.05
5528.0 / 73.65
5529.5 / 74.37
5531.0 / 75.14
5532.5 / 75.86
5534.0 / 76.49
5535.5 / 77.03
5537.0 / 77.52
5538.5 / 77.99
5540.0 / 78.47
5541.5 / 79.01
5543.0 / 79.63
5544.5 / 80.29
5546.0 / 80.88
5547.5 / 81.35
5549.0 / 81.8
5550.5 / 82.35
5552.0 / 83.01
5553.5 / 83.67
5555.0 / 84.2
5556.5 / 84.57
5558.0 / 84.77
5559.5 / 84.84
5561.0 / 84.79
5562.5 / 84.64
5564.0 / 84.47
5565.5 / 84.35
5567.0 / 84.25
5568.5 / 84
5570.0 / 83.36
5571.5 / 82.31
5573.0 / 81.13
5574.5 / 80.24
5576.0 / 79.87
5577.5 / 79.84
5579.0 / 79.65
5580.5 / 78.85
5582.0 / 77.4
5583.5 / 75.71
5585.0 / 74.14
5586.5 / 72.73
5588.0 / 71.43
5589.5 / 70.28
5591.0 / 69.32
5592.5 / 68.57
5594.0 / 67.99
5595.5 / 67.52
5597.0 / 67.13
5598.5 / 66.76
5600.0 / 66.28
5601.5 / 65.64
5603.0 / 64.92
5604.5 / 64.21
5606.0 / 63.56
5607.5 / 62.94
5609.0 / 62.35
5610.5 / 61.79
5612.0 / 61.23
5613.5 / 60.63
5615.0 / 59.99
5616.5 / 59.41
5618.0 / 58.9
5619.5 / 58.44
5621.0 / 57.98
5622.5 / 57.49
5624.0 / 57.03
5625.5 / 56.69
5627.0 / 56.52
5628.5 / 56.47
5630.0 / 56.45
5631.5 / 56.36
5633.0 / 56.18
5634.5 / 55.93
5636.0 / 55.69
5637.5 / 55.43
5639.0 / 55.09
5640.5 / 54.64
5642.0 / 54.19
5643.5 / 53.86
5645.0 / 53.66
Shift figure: 5.5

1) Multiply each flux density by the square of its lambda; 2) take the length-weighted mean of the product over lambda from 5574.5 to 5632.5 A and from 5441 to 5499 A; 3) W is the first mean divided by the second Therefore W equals 1.25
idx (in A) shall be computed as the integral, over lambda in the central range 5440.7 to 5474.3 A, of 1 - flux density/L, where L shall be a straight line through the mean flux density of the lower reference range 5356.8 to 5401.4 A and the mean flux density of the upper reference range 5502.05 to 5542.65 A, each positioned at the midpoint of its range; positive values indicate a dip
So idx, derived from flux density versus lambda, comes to 6.1 A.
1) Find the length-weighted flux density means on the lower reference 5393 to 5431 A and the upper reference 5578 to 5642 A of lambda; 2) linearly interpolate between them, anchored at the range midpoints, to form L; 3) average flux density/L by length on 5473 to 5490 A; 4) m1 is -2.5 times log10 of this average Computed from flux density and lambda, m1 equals -0.13 mag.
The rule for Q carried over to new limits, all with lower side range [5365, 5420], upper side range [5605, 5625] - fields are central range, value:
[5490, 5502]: -2.02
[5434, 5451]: 2.47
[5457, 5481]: -2.34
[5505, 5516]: -2.60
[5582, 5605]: -3.94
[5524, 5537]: -4.39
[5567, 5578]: -4.49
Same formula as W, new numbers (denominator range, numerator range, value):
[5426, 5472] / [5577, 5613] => 1.43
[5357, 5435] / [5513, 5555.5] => 1.63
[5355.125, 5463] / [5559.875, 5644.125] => 1.48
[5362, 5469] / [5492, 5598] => 1.59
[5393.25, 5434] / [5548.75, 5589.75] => 1.79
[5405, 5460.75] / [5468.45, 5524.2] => 1.39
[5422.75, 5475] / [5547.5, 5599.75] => 1.60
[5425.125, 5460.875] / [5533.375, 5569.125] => 1.76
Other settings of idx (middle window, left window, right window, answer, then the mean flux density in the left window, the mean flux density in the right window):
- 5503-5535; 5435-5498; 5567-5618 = -4.9 A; 54.7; 70.7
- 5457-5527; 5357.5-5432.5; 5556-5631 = -4.1 A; 49.2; 70.4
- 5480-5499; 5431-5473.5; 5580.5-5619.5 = -2.2 A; 50.8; 66.5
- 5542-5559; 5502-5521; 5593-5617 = -4.1 A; 68.3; 64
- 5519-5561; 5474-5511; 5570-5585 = -3.7 A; 62.7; 79.4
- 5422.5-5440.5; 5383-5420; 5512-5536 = 1.1 A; 48.3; 72.4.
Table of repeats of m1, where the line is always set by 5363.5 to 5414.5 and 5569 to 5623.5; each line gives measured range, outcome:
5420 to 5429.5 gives 0.13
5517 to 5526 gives -0.15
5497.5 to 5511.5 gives -0.10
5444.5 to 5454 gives 0.35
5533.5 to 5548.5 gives -0.23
